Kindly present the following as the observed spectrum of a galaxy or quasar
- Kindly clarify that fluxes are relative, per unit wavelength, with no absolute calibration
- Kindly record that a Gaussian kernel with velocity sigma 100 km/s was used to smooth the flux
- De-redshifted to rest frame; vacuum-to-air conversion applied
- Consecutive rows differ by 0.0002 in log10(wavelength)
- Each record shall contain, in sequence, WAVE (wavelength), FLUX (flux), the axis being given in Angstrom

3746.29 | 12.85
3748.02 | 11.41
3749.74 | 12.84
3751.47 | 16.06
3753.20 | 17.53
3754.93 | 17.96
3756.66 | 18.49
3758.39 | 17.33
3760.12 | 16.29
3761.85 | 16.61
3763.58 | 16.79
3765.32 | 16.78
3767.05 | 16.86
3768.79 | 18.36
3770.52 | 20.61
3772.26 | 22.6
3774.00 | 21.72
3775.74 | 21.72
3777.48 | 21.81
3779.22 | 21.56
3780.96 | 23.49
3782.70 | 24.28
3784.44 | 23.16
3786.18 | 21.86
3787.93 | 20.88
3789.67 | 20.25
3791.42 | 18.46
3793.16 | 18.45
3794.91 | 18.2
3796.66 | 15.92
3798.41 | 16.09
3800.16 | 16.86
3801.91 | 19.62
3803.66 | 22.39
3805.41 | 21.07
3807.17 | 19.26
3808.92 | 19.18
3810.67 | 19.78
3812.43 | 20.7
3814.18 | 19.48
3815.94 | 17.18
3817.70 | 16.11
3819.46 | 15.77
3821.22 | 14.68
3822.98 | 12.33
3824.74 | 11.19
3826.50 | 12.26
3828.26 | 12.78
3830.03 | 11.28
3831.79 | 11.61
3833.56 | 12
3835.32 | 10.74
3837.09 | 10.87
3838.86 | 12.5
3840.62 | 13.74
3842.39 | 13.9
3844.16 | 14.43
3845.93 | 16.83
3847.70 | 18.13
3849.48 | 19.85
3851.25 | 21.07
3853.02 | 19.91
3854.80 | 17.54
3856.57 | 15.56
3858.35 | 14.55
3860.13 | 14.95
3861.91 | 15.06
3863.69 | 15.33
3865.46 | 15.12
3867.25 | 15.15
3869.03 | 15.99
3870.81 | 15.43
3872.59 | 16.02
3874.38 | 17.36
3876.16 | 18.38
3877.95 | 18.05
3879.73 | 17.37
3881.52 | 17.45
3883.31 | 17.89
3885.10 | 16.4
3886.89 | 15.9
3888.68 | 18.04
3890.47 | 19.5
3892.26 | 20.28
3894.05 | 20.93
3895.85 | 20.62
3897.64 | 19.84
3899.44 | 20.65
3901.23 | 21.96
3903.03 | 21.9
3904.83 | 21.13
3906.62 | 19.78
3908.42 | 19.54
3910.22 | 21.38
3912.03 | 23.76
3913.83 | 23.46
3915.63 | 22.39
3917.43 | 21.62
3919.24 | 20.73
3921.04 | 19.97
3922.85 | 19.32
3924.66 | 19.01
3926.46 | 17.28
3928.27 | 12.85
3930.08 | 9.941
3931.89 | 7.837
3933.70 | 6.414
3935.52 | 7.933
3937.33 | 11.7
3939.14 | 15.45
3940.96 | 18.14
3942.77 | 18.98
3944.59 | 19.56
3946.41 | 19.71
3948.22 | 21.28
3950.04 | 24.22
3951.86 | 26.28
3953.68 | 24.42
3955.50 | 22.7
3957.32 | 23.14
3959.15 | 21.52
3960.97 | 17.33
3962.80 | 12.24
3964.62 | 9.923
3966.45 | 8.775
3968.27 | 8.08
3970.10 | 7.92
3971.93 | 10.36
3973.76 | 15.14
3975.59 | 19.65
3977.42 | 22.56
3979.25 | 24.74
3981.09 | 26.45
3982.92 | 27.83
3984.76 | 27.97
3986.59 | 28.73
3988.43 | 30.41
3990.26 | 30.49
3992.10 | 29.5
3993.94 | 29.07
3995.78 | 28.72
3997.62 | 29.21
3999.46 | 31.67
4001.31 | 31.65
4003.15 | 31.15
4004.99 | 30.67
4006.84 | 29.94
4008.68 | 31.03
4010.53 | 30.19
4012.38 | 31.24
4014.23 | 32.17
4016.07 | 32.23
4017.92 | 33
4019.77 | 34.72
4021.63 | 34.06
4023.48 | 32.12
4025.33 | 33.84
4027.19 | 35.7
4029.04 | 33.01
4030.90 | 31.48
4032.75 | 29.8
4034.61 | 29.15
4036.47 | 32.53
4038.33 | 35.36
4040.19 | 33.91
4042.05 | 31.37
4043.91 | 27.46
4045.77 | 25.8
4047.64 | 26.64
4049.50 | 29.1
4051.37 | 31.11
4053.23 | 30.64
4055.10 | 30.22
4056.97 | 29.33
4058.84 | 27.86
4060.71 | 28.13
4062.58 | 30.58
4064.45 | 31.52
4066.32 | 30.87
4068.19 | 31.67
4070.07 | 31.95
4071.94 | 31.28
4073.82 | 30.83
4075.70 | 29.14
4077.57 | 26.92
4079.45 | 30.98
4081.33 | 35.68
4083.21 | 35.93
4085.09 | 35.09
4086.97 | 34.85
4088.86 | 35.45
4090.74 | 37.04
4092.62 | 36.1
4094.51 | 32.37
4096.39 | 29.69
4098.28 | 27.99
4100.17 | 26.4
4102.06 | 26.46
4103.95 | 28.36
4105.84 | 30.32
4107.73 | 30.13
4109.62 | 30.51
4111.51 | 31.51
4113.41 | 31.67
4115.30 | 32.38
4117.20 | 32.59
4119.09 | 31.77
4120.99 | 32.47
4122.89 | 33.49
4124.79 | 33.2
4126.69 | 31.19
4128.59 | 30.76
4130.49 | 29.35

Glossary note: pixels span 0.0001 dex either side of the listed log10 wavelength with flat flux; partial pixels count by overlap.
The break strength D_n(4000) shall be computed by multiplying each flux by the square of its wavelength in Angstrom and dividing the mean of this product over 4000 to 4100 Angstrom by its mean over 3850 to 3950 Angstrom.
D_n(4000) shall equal 1.9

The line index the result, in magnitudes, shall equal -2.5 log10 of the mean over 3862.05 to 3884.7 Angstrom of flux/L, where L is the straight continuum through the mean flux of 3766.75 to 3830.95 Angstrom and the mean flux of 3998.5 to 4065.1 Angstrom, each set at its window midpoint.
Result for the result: 0.34 mag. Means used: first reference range 18.6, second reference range 31.1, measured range 16.6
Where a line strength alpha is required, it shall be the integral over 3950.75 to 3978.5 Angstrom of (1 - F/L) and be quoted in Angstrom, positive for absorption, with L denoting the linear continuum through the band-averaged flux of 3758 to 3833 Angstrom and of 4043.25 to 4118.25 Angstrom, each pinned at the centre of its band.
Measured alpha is 9.6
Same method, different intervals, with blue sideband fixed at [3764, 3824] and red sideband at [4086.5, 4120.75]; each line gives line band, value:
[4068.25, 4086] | -0.9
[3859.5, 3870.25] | 3.3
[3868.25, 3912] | 7.9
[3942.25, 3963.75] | 3.8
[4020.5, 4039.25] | -2.8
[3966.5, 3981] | 5.9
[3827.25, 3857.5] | 9.1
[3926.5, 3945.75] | 9.1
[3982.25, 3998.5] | -1.3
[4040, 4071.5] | -0.3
